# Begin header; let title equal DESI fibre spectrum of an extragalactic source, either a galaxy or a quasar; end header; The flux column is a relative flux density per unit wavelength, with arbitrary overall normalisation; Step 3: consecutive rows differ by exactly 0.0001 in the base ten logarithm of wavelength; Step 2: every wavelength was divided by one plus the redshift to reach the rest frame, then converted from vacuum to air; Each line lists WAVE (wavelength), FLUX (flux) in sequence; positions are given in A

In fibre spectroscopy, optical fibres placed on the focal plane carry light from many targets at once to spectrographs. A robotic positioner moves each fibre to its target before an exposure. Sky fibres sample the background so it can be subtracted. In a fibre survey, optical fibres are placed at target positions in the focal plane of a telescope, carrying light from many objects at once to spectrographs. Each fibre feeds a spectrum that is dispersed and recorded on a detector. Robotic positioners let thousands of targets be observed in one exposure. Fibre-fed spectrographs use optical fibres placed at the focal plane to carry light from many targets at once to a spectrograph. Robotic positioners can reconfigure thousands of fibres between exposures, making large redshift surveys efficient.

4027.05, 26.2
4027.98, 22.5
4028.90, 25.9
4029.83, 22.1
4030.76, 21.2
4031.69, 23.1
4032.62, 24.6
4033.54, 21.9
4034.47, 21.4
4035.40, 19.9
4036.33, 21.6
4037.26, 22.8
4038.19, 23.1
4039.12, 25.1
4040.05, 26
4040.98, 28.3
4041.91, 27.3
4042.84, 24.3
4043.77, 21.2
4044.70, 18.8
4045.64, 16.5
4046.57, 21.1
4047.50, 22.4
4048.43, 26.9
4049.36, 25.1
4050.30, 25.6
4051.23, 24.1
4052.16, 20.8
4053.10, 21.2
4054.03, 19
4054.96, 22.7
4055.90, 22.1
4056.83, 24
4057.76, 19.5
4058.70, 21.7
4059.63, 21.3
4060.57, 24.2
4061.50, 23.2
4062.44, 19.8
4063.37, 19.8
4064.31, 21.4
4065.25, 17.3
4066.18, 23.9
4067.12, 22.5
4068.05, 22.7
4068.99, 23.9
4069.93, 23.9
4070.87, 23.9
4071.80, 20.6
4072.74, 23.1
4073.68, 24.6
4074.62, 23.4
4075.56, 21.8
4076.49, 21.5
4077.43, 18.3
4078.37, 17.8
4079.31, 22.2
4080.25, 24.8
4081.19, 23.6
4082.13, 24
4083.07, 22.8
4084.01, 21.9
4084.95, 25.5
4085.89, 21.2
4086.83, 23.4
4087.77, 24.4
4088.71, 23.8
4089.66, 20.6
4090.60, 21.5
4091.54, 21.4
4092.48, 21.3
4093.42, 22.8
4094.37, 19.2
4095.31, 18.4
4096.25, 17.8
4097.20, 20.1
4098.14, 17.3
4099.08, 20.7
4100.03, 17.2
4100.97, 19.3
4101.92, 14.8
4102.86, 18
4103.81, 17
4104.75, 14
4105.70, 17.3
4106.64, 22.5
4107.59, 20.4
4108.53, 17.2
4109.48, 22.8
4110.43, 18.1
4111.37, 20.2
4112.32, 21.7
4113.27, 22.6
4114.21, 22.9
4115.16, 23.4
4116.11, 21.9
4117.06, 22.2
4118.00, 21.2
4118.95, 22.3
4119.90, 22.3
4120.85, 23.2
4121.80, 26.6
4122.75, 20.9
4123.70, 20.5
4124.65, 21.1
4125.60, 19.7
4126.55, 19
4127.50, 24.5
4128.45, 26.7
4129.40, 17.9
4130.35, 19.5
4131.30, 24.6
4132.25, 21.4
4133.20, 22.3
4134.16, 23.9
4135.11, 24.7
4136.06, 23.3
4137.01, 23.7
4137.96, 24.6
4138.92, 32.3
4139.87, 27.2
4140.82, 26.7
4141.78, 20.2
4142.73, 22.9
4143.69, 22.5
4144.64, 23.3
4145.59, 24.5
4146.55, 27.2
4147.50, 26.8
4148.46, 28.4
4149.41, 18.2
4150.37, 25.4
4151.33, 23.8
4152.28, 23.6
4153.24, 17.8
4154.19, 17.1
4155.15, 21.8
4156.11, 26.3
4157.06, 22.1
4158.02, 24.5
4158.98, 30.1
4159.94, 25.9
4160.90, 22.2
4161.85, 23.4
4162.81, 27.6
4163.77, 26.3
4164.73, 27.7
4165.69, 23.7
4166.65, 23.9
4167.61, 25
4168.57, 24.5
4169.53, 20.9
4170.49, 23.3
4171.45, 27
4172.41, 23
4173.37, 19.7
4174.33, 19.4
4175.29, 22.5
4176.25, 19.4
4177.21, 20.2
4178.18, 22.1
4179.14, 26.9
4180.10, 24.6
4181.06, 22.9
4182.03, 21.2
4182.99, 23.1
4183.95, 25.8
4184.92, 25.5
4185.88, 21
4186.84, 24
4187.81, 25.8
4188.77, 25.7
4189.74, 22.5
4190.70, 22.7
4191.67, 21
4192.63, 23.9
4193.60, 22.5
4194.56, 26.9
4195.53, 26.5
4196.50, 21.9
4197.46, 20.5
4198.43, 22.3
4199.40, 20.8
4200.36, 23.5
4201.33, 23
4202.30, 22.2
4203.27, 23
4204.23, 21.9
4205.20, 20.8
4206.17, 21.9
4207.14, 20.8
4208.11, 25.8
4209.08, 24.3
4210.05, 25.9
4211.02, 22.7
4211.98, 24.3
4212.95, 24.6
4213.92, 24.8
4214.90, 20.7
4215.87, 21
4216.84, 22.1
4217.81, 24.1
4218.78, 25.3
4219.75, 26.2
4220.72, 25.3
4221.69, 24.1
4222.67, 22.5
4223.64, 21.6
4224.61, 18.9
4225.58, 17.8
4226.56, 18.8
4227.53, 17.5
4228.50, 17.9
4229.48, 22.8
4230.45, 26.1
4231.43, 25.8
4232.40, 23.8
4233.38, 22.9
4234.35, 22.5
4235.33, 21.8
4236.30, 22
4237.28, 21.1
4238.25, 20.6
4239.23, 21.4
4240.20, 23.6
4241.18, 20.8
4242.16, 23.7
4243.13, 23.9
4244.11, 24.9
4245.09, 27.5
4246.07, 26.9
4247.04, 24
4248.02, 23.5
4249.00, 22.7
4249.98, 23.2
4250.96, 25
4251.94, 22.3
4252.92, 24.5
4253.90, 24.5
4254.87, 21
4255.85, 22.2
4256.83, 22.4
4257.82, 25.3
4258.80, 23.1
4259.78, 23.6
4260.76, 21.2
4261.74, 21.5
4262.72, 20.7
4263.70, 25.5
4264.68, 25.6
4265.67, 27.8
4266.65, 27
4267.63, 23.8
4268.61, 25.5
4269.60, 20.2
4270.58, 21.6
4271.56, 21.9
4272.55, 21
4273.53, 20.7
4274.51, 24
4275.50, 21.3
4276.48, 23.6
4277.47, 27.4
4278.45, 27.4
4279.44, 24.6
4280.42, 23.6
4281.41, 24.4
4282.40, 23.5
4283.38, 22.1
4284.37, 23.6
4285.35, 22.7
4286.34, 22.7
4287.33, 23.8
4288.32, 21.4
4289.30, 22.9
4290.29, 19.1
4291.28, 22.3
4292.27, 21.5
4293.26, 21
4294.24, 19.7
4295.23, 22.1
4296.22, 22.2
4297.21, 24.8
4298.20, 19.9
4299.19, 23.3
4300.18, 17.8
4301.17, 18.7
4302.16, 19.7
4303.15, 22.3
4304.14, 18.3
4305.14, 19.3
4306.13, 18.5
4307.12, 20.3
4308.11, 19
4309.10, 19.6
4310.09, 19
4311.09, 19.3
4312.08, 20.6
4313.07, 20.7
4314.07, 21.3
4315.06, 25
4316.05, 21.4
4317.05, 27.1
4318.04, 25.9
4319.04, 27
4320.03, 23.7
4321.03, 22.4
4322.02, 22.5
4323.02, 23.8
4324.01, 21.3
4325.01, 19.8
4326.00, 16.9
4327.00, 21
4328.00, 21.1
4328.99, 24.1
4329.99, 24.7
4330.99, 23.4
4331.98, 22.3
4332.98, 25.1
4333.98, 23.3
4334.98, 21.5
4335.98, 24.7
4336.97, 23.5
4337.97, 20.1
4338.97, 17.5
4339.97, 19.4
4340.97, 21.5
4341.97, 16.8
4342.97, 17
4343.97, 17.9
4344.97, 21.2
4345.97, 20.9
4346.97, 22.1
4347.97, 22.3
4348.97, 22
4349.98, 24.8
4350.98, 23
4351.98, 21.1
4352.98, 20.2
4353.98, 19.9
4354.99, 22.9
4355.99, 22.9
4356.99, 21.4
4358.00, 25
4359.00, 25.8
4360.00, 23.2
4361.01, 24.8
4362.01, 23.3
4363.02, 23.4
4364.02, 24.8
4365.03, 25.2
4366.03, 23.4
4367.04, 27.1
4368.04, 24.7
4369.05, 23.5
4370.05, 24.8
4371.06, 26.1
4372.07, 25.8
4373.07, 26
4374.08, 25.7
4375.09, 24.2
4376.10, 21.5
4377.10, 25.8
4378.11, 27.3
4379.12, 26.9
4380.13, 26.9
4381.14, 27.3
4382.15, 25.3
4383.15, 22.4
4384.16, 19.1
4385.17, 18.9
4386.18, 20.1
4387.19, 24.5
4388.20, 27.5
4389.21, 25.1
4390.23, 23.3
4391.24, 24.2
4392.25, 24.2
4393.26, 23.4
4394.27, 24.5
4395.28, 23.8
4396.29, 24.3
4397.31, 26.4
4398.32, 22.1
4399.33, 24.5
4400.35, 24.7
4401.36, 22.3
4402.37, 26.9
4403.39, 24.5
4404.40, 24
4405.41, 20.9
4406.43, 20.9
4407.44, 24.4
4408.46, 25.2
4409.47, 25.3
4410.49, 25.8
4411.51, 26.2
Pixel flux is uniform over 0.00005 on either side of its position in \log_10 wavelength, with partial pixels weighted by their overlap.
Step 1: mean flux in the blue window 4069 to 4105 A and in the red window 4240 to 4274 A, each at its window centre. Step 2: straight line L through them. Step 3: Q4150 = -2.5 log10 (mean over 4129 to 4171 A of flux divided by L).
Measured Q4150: -0.09 mag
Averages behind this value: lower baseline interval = 21.1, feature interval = 23.9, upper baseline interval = 23.5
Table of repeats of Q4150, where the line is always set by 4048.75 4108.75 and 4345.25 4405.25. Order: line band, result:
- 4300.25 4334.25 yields 0.08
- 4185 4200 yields -0.05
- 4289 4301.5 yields 0.10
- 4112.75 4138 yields -0.04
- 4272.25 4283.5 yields -0.03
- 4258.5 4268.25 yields -0.05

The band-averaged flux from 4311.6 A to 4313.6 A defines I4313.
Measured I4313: 20.6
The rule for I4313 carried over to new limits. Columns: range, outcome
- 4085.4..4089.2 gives 23.2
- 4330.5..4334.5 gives 23.5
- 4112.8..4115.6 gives 23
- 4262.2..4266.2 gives 24.9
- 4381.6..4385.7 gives 21.5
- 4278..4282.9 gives 24.7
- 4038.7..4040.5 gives 25.6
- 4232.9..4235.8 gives 22.4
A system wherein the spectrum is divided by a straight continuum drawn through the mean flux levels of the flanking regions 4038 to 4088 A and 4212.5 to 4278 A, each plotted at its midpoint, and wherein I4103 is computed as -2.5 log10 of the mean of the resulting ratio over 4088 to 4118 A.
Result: 0.14 mag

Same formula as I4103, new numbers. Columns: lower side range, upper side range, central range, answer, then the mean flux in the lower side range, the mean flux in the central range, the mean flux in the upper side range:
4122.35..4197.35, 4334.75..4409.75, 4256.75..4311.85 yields 0.06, 23.5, 22.2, 23.3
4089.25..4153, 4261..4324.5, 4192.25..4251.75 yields -0.04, 21.8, 22.9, 22.4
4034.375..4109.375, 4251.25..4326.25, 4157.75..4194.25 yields -0.08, 21.6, 23.7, 22.4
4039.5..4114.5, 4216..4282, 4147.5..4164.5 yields -0.08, 21.5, 23.9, 23.2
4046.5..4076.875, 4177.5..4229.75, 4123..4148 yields -0.04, 22.4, 23.5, 22.9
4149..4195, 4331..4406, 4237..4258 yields 0.00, 23.4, 23.4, 23.3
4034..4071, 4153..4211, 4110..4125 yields 0.05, 22.5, 22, 23.3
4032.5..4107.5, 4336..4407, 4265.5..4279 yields -0.04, 21.7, 23.7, 23.3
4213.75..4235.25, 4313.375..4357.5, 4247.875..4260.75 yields -0.05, 22.3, 23.2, 22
